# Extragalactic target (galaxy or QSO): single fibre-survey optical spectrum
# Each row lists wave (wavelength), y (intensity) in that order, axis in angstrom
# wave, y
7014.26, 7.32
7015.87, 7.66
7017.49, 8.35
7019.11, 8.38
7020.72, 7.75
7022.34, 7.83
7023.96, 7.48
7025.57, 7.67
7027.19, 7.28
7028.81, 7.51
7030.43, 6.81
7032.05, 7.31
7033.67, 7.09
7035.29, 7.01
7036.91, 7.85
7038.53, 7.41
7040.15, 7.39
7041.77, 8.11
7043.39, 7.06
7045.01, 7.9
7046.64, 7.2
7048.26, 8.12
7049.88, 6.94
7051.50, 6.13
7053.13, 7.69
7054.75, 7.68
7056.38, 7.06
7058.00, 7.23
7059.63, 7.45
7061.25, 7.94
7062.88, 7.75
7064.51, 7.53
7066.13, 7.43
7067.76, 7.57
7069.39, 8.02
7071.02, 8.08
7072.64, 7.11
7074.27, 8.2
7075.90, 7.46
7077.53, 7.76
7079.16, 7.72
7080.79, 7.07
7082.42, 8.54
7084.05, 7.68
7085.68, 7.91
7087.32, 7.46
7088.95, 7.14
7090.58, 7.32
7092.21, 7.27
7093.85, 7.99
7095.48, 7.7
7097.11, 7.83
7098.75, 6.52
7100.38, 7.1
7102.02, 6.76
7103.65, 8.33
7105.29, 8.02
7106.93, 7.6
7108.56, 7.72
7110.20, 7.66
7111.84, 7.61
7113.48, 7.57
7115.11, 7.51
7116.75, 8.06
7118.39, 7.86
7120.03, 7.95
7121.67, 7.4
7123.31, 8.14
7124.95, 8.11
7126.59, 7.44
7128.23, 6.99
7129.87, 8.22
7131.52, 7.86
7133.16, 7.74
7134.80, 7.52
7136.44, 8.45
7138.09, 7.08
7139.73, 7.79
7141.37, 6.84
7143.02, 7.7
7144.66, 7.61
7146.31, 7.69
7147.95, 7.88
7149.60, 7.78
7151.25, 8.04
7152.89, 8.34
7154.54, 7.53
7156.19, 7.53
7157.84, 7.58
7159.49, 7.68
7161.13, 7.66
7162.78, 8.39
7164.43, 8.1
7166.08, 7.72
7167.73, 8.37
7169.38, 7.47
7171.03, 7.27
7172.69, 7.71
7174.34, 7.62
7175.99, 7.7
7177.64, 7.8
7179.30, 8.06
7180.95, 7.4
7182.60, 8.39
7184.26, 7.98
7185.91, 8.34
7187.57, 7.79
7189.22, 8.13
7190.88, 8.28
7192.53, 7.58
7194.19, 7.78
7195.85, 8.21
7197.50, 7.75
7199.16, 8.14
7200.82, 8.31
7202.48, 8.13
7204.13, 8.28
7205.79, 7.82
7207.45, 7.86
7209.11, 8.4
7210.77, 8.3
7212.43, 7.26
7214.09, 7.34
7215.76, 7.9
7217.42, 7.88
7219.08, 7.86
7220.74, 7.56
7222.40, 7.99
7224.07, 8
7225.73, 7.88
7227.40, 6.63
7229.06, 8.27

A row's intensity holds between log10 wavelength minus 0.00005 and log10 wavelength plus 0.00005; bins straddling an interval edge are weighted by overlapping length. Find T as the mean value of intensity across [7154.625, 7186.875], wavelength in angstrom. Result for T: 7.82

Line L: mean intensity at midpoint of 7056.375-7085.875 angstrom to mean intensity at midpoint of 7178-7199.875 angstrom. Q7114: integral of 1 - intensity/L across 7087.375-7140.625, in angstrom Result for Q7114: 1.1 angstrom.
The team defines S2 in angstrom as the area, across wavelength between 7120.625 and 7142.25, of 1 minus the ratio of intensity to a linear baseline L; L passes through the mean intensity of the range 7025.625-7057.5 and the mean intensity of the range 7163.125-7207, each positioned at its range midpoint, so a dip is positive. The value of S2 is 0.1 angstrom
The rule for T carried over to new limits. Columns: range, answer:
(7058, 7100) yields 7.61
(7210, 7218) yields 7.72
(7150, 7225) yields 7.89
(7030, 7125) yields 7.56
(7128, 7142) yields 7.65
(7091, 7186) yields 7.72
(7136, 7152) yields 7.66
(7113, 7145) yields 7.7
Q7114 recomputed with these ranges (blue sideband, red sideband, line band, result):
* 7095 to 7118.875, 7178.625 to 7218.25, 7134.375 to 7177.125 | 0.31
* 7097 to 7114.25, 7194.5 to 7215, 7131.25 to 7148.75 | 0.05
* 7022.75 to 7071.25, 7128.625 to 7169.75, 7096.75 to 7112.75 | 0.27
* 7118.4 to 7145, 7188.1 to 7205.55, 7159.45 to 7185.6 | 0.22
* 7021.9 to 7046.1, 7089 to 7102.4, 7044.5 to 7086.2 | -1.14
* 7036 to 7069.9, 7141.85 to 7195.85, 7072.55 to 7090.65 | -0.16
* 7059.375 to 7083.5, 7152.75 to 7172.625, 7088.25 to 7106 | 0.65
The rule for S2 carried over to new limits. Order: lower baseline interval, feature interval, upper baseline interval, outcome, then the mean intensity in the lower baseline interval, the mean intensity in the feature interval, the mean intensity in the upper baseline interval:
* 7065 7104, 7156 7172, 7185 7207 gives 0.2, 7.57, 7.78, 8.04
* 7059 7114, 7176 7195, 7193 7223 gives -0.2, 7.61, 7.95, 7.93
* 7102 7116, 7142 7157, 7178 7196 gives 0.1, 7.7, 7.77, 7.98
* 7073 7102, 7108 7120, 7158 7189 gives -0.1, 7.54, 7.73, 7.86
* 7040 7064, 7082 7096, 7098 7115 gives -0.3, 7.45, 7.64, 7.5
